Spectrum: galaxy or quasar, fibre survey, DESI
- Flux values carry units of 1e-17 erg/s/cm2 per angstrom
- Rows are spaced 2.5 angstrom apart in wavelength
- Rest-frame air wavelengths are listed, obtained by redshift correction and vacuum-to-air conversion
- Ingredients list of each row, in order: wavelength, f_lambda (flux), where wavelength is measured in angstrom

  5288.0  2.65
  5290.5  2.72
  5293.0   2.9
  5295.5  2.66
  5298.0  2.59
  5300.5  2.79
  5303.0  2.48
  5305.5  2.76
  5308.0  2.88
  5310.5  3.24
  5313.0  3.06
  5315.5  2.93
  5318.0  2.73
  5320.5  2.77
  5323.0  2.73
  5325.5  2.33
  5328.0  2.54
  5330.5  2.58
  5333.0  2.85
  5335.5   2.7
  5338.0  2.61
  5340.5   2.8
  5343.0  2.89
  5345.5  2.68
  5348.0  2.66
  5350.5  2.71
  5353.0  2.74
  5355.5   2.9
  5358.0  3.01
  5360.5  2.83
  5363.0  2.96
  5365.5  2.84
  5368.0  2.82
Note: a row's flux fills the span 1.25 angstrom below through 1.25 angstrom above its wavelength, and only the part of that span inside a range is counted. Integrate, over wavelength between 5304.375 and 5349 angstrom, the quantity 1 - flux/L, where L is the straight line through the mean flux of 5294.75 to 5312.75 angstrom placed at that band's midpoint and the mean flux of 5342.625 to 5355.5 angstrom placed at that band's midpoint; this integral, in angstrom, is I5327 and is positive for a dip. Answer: 0.03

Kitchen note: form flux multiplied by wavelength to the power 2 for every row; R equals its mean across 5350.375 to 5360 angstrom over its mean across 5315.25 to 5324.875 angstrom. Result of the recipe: 1.05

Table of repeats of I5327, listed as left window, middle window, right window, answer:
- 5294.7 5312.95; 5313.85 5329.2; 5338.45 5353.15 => 0.5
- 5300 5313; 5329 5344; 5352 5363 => 0.7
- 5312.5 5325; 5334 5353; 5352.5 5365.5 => 0.9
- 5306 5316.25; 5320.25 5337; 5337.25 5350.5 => 1.3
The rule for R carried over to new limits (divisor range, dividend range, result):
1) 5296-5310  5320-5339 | 0.98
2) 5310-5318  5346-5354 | 0.91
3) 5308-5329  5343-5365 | 1.02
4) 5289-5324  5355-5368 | 1.06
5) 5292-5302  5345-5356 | 1.02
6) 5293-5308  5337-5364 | 1.06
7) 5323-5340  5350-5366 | 1.10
